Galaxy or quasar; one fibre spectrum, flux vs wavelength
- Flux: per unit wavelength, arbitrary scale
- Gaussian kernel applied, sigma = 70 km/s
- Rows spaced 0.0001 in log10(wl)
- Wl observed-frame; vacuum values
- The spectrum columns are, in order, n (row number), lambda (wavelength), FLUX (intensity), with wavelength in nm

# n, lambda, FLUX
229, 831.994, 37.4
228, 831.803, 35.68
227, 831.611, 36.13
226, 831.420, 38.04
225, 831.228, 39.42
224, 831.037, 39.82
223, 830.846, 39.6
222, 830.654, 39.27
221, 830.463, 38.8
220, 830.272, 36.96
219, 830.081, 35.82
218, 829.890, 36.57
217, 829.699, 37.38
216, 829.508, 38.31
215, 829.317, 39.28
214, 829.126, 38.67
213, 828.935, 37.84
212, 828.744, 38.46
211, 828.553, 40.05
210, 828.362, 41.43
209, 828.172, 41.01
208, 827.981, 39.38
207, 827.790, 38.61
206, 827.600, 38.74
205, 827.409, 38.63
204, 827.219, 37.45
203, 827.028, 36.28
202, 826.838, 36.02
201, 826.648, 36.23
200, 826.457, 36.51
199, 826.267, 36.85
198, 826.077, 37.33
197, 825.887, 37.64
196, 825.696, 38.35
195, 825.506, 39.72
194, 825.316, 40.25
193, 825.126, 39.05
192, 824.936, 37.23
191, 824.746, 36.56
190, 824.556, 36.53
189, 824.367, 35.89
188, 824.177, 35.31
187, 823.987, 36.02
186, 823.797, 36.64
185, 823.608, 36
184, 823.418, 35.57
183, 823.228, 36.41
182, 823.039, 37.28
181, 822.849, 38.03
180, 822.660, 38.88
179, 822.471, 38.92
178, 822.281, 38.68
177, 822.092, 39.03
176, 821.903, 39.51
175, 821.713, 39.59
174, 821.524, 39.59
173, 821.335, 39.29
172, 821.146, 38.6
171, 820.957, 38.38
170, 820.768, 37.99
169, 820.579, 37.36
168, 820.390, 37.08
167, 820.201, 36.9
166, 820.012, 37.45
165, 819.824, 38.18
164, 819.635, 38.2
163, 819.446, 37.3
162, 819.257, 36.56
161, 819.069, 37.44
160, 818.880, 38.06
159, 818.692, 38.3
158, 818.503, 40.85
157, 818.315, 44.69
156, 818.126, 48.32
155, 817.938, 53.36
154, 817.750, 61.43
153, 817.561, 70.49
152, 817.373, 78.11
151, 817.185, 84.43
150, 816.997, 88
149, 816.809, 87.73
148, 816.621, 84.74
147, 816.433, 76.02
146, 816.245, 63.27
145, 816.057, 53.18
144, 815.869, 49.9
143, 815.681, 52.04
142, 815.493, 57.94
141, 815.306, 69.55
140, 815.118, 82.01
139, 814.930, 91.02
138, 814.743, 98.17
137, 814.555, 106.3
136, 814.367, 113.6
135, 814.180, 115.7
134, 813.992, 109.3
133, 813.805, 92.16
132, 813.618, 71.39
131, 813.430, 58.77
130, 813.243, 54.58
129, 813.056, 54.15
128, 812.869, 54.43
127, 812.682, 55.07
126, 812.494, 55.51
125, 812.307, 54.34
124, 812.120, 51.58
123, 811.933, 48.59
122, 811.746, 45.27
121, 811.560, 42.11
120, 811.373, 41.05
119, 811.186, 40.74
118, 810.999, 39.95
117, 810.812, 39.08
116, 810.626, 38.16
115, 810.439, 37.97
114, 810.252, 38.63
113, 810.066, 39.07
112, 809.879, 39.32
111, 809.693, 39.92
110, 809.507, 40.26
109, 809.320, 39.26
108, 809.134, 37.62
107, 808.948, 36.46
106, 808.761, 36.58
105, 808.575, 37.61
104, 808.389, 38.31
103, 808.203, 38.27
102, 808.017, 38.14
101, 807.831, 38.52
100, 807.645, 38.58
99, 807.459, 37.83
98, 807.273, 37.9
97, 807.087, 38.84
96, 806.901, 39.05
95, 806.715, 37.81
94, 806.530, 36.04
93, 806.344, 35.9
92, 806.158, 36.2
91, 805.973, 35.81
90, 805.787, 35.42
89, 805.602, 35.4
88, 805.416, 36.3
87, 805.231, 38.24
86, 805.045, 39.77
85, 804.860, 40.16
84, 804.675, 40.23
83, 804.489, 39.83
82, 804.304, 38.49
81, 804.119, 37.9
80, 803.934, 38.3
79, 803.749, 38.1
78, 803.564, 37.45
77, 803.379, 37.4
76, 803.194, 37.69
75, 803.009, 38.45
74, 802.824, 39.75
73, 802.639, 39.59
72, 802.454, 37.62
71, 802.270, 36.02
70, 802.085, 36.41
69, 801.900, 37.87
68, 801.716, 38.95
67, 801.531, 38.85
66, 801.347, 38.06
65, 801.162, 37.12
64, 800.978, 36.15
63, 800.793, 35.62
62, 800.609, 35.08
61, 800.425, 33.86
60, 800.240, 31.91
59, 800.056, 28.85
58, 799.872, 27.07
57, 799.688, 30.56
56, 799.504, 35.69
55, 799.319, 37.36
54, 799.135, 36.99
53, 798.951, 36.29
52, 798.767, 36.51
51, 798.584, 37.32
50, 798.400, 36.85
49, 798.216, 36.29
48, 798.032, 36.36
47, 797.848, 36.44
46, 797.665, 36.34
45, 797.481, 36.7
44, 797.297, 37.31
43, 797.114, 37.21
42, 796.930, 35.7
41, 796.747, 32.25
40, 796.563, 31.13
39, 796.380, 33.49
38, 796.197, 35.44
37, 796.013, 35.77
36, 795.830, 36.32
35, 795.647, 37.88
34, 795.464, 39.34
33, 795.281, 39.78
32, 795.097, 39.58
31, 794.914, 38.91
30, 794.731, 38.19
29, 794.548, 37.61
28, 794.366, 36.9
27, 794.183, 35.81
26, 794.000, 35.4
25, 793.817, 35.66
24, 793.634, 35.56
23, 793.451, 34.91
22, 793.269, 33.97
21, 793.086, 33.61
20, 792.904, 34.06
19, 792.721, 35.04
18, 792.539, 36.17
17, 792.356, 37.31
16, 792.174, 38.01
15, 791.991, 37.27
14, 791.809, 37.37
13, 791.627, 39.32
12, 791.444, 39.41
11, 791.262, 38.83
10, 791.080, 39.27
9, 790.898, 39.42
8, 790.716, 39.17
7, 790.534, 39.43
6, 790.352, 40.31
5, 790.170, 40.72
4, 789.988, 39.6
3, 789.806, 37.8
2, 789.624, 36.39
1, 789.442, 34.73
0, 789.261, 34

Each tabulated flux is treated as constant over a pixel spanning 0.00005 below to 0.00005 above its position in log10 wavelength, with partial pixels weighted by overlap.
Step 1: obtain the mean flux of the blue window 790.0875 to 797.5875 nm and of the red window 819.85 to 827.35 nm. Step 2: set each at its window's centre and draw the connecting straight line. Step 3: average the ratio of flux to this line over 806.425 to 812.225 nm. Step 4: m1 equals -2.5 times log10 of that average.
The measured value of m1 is -0.07 mag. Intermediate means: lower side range 37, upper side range 37.6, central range 39.7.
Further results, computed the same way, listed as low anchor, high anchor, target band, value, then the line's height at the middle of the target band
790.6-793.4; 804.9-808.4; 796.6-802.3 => 0.05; 37.4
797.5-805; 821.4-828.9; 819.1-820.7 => 0.01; 37.7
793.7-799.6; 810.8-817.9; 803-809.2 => 0.37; 53.6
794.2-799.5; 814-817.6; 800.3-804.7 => 0.30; 49.8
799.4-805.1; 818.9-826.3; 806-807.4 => -0.01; 36.9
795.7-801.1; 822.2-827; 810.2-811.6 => -0.10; 36.1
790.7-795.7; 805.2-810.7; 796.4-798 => 0.06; 37.4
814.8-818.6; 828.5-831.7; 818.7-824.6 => 0.44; 56.5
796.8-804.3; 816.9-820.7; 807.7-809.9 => 0.10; 42.1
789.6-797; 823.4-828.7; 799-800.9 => 0.12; 37.2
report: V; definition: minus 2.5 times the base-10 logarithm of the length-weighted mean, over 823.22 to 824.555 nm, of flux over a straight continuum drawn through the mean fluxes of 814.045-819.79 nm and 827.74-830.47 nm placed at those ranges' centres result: 0.37 mag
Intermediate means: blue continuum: 66.5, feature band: 36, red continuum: 38.6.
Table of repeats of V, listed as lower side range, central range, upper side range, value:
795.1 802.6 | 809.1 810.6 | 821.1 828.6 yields -0.065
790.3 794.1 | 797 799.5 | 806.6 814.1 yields 0.099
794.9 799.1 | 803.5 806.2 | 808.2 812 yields 0.015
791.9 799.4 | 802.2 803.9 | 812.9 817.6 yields 0.342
